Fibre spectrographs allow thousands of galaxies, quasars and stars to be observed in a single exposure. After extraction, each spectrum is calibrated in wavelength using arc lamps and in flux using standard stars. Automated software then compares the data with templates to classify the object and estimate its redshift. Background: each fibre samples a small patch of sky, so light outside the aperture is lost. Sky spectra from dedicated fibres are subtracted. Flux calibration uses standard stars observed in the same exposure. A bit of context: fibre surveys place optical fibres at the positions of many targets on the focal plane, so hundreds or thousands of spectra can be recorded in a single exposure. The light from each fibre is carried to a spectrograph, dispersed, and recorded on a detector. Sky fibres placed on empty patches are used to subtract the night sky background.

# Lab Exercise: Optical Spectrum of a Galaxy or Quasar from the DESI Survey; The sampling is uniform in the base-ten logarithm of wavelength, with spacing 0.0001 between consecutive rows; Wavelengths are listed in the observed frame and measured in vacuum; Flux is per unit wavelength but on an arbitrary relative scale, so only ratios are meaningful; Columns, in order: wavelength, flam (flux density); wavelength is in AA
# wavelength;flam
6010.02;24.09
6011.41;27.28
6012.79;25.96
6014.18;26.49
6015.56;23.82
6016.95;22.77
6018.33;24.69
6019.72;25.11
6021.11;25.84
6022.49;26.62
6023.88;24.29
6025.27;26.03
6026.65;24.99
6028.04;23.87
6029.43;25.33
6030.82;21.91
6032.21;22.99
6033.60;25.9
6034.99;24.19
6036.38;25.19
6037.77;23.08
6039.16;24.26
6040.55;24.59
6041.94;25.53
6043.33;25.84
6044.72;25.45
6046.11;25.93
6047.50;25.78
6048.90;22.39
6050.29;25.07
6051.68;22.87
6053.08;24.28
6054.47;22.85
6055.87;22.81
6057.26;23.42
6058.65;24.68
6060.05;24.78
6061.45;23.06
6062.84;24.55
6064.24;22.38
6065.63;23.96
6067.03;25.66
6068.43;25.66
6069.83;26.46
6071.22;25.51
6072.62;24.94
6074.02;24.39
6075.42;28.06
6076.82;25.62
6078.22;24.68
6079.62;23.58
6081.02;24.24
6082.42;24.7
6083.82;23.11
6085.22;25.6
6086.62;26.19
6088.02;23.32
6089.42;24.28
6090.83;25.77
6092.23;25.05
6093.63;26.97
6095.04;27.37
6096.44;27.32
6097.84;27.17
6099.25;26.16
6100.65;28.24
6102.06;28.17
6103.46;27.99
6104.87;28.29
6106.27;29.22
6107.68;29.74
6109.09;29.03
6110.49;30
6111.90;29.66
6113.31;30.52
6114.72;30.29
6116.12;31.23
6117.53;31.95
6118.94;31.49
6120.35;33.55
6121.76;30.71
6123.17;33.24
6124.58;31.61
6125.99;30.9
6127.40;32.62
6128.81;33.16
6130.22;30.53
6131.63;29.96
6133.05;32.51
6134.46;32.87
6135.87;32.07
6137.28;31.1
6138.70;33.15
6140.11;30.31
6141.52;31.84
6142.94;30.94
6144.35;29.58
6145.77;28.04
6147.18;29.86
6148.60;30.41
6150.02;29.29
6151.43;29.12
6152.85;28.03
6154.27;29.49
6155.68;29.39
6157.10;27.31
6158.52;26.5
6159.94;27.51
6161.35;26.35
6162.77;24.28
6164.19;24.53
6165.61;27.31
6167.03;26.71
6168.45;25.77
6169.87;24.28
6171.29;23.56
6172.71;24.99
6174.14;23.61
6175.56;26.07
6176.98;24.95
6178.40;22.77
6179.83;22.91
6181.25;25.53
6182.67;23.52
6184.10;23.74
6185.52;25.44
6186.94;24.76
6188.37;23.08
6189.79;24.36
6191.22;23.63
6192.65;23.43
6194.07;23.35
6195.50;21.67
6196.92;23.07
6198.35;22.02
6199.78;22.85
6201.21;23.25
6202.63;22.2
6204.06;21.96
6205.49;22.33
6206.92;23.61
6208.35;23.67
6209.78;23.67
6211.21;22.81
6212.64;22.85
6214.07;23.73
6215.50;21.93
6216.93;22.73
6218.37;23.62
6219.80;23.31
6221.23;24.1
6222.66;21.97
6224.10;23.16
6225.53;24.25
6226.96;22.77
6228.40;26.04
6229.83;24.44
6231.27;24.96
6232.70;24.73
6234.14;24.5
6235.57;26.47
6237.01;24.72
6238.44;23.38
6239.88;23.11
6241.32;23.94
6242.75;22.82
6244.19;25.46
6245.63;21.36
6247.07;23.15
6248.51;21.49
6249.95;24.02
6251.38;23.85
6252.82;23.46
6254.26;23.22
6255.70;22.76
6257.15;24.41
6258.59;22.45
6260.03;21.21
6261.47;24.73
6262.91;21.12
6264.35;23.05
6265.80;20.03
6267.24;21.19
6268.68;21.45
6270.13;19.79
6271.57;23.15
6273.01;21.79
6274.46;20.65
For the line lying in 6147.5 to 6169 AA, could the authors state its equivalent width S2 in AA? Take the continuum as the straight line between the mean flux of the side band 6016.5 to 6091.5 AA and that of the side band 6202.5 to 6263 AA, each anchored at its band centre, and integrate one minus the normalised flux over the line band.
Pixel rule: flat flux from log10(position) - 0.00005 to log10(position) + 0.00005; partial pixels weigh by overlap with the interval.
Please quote -3.2 AA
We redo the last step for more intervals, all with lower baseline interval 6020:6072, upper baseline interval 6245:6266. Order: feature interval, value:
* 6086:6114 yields -4.0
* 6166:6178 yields -0.8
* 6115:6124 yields -3.0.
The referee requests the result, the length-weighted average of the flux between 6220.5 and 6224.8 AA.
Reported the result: 23.1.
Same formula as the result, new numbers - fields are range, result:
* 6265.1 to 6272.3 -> 21.1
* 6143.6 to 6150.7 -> 29.4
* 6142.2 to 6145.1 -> 30.2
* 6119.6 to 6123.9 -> 32.5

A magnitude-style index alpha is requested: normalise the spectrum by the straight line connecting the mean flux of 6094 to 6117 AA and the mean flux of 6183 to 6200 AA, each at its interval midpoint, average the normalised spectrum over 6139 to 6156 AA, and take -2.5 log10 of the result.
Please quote -0.14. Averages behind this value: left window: 28.8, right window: 23.5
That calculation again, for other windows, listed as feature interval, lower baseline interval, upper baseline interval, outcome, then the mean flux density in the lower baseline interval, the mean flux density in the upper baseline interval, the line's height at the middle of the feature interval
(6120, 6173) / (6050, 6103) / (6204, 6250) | -0.20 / 25.1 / 23.6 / 24.4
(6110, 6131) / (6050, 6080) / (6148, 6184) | -0.23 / 24.5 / 26.1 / 25.4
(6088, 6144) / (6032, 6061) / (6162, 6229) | -0.23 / 24.4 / 23.7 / 24.1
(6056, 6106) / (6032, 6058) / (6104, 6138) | 0.08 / 24.4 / 31.1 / 27.5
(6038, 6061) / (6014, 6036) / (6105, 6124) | 0.08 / 24.6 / 30.8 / 26.3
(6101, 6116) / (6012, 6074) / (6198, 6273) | -0.21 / 24.6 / 23.1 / 24.1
